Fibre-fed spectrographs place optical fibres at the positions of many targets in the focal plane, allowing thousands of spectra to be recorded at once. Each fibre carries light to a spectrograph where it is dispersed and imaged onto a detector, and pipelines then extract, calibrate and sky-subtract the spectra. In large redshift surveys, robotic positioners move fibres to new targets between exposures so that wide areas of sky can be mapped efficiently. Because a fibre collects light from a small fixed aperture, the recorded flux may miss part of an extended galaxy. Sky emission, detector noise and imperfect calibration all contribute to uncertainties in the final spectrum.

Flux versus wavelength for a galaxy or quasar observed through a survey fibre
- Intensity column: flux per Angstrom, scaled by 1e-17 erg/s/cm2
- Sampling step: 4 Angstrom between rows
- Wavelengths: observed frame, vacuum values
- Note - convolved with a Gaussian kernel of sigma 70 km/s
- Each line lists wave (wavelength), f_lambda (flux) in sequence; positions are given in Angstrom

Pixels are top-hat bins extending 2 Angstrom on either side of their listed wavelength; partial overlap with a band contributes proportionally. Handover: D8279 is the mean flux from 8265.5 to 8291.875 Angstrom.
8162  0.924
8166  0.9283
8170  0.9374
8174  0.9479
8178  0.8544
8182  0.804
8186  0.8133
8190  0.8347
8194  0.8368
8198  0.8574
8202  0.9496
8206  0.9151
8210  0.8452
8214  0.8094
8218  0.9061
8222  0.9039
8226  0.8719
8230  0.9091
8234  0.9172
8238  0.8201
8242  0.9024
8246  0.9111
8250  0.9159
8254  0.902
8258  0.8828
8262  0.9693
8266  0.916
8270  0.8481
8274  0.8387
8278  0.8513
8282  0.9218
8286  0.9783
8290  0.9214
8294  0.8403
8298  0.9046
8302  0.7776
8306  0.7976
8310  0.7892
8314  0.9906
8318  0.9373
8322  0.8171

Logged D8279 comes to 0.895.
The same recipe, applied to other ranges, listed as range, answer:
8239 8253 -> 0.903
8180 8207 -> 0.857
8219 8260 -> 0.894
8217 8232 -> 0.897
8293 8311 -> 0.823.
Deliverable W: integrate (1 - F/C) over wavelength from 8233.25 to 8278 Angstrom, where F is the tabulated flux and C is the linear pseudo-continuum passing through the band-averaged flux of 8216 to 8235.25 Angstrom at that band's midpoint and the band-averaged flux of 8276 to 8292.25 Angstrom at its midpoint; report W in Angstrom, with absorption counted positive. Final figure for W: 0.92 Angstrom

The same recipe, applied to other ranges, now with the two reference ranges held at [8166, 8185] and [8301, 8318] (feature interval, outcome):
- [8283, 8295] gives -0.9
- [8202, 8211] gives -0.2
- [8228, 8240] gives -0.1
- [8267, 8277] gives 0.1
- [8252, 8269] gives -0.9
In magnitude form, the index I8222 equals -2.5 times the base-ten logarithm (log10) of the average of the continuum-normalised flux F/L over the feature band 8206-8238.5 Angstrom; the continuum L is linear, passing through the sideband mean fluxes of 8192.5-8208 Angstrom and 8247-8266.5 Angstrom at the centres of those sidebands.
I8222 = 0.029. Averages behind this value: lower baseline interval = 0.891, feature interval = 0.878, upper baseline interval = 0.917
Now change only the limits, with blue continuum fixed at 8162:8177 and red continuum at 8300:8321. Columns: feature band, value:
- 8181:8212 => 0.07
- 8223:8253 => 0.00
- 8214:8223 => 0.03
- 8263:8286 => -0.02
